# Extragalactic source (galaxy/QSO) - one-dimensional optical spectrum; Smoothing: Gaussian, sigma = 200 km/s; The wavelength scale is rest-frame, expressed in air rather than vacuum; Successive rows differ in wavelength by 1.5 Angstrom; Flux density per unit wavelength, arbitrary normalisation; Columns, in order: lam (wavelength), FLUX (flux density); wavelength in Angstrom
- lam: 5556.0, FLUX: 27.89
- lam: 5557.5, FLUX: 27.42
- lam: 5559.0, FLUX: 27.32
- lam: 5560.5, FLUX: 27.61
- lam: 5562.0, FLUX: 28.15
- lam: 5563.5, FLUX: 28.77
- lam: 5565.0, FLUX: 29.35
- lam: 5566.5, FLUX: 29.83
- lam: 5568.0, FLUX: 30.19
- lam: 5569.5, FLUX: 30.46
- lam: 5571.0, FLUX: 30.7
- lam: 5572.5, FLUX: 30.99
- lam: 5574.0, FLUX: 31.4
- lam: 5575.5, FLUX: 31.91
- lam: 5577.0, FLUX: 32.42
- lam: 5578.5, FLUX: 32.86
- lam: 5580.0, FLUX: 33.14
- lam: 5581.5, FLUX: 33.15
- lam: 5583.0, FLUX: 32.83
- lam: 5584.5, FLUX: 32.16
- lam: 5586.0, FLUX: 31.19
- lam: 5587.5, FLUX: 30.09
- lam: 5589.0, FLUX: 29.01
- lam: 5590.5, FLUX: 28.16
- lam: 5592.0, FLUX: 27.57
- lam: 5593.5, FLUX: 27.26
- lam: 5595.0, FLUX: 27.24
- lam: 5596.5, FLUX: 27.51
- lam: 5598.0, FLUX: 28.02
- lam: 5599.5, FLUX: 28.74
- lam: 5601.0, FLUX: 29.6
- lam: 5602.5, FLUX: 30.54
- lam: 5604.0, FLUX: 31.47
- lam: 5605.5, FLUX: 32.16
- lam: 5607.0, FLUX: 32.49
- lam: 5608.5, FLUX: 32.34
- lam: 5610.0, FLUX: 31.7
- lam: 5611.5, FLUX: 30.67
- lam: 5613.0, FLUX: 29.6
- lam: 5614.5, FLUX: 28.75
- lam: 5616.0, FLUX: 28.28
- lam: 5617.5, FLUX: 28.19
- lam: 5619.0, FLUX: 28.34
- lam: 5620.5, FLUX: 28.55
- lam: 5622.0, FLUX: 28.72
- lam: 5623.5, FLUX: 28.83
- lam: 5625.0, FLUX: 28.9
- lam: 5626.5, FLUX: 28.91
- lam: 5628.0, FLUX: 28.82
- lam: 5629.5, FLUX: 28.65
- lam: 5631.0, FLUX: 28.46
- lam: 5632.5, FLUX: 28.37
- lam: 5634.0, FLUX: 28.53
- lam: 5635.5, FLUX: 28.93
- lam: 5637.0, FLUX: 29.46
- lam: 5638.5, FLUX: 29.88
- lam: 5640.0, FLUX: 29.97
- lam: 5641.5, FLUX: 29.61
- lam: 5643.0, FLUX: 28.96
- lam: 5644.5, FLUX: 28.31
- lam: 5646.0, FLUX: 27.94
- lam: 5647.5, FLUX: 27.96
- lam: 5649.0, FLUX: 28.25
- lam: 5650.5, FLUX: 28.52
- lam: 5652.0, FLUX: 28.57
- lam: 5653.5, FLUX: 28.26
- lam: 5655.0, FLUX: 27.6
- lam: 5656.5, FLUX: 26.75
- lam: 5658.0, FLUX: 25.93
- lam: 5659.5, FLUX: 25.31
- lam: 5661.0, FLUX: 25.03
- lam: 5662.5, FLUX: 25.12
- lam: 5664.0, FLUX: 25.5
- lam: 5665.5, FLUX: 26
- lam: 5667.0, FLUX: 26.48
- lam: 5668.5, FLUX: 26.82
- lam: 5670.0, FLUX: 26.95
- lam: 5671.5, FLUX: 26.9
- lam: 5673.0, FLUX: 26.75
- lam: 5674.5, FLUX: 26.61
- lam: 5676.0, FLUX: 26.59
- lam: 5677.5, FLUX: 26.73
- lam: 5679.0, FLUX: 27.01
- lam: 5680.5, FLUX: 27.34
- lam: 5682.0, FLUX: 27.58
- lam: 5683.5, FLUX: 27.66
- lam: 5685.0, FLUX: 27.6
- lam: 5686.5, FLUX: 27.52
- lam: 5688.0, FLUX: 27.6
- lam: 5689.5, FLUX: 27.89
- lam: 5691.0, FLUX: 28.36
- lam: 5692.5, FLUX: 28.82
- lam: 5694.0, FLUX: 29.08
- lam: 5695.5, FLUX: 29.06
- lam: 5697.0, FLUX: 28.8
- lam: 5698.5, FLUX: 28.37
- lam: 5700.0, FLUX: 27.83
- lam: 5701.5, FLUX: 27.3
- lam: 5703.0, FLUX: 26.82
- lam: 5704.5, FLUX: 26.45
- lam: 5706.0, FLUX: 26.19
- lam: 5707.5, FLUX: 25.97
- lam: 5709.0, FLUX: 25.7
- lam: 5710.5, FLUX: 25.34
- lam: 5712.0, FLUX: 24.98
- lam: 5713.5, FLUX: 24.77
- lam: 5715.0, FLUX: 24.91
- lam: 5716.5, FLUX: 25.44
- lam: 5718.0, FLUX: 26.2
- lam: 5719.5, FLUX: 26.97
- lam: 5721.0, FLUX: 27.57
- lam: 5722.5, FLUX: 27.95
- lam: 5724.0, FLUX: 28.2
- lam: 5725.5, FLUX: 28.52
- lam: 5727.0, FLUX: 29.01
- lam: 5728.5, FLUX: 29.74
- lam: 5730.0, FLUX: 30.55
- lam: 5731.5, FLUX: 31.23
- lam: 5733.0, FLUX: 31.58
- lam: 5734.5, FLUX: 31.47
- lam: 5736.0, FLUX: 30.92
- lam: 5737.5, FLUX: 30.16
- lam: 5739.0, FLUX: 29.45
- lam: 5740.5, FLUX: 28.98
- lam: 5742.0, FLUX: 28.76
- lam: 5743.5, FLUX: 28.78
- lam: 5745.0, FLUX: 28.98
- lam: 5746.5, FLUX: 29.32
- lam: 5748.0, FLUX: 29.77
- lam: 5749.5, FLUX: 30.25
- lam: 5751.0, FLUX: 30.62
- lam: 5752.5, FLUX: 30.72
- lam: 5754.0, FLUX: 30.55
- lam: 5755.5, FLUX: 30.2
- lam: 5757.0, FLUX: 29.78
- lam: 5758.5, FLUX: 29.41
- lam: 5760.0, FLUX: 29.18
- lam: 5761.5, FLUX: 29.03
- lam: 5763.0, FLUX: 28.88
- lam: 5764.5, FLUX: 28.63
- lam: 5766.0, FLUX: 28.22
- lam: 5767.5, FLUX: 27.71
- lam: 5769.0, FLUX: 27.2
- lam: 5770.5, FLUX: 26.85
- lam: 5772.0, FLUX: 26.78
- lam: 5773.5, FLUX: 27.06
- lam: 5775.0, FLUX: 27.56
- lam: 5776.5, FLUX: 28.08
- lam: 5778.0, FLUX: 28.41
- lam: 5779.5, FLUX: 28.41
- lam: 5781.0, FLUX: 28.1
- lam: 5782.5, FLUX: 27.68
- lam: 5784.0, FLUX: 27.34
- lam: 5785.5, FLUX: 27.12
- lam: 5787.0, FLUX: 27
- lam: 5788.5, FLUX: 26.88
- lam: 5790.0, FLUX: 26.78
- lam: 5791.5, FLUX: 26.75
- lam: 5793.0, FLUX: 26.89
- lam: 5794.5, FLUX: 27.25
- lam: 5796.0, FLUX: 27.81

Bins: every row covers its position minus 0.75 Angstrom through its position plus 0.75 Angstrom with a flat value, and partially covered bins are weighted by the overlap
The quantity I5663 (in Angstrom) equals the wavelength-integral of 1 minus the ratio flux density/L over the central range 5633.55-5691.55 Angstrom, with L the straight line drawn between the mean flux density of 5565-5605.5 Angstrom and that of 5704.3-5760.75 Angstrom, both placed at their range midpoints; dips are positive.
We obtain 3.77 Angstrom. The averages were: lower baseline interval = 30.3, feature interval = 27.5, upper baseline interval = 28.6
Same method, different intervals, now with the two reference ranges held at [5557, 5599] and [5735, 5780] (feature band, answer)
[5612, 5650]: 1.1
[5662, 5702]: 2.7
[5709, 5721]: 1.5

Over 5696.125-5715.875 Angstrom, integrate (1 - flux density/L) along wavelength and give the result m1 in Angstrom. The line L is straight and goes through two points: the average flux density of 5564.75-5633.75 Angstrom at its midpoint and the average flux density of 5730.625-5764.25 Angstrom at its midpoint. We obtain 2.30 Angstrom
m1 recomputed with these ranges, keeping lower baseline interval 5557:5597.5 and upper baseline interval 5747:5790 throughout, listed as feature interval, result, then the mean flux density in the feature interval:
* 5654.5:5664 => 1.1 Angstrom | 25.9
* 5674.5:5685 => 0.7 Angstrom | 27.1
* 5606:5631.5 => 0.1 Angstrom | 29.5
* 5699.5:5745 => 1.4 Angstrom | 27.9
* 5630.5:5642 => 0.1 Angstrom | 29.2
